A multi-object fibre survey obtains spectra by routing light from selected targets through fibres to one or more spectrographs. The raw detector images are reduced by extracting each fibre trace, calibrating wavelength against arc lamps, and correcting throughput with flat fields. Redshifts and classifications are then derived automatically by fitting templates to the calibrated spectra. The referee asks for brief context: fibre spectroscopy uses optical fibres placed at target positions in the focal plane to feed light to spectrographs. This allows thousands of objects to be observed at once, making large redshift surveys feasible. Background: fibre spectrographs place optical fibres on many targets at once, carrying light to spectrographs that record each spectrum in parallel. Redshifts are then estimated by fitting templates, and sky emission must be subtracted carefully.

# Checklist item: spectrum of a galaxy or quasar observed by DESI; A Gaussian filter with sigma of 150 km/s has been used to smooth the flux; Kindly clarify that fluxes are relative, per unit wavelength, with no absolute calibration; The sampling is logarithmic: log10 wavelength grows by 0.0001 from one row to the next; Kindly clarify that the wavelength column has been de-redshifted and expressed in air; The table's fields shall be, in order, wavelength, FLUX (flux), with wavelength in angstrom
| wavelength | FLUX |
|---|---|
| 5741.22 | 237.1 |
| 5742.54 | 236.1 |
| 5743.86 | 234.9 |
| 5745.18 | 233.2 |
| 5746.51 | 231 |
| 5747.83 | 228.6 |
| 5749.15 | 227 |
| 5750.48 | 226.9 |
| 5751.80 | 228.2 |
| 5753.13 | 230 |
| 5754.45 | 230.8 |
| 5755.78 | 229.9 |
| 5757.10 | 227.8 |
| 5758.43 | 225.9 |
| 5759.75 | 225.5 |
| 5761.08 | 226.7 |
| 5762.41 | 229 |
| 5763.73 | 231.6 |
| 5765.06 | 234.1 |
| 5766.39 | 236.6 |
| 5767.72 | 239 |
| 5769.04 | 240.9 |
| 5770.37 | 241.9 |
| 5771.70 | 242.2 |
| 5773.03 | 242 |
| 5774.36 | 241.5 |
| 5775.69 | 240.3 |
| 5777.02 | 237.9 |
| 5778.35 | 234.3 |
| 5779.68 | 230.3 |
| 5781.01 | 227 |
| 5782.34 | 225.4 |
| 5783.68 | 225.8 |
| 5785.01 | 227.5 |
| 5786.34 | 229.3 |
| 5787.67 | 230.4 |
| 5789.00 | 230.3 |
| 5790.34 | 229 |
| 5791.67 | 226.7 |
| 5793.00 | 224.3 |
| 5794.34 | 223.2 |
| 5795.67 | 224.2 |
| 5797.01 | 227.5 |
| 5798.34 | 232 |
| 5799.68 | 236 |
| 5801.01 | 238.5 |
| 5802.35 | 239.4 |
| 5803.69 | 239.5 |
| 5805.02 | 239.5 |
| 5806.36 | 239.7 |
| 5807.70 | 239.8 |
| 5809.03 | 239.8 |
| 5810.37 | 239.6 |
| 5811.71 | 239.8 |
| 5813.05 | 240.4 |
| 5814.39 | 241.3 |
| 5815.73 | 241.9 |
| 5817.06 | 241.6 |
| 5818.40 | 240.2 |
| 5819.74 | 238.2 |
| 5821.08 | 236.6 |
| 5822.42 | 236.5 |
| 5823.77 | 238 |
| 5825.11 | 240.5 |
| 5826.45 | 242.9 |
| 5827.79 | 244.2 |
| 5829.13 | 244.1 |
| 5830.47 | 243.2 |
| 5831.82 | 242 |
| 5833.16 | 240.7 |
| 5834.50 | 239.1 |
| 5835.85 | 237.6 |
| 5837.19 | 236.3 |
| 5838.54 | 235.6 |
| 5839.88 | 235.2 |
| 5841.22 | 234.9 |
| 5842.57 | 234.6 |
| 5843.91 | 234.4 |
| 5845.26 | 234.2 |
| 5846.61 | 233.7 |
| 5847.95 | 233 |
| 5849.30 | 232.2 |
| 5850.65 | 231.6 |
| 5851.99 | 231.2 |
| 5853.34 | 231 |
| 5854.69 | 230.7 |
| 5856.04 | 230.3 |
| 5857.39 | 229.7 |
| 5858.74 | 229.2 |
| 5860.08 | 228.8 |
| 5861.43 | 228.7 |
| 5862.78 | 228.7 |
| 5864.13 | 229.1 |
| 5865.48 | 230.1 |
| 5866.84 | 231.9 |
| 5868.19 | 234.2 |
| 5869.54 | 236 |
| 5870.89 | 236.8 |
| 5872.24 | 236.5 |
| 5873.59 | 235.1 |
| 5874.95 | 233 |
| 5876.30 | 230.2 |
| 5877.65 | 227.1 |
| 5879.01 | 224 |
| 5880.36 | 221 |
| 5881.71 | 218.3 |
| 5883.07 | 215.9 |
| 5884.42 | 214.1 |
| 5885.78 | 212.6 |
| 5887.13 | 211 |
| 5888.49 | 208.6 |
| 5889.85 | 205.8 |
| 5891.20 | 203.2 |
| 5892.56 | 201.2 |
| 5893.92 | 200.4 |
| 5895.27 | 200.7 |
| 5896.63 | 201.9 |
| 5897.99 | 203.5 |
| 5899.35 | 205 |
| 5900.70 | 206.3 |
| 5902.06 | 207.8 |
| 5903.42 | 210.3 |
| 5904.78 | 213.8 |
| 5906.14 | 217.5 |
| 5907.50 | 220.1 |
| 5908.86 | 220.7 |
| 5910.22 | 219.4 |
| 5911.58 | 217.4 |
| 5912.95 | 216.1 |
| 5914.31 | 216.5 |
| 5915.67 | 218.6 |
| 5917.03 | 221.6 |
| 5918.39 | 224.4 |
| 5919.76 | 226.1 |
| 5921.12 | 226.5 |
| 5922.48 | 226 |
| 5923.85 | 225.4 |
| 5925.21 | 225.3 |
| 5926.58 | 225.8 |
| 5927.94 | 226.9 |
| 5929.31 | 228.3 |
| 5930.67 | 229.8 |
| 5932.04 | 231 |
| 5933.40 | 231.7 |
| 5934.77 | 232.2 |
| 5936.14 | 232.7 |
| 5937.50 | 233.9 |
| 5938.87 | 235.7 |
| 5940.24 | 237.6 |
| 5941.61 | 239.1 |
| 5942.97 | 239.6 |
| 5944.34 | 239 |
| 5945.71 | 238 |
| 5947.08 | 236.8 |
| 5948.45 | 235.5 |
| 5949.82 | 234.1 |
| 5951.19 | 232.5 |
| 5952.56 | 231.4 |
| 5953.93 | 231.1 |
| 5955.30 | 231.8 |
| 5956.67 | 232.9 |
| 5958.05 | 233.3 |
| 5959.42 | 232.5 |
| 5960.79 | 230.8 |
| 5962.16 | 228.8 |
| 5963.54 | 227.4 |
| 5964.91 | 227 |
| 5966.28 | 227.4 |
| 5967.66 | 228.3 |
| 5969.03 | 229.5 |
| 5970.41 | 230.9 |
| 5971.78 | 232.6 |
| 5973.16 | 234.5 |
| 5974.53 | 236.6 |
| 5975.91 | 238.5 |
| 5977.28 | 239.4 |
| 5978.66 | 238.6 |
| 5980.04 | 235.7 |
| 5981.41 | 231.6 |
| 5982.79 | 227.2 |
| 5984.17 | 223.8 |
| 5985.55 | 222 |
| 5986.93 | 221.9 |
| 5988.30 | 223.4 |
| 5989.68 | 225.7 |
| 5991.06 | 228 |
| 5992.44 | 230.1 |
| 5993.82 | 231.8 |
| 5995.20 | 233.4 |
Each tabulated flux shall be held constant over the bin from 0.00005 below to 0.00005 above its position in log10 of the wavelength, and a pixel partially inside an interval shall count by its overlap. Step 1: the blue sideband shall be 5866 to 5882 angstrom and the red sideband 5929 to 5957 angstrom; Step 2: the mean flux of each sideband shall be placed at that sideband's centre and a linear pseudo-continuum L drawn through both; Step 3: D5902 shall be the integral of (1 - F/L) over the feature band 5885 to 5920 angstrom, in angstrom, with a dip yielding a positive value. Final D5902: 3.06 angstrom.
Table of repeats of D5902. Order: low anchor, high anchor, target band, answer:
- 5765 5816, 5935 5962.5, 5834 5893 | 1.7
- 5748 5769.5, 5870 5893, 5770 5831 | -2.4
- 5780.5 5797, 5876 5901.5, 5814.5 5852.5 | -3.1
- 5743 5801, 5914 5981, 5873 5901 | 2.2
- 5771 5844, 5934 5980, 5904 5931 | 1.4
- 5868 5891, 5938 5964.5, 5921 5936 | 0.1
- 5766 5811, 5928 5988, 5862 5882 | 0.2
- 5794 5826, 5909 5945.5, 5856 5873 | 0.1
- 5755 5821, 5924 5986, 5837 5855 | 0.0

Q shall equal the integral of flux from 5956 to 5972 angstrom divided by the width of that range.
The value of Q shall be 230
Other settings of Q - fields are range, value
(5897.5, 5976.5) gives 227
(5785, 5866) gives 235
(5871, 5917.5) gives 215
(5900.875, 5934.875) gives 222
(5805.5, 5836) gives 240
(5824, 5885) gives 233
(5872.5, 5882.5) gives 227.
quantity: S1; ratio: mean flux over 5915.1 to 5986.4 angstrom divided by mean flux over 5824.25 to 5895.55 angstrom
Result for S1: 1.01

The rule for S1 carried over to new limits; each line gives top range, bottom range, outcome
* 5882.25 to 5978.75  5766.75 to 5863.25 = 0.95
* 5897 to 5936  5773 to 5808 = 0.95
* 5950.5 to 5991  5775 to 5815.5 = 0.99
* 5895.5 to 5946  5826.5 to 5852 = 0.94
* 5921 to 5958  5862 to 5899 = 1.06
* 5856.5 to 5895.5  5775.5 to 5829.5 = 0.95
